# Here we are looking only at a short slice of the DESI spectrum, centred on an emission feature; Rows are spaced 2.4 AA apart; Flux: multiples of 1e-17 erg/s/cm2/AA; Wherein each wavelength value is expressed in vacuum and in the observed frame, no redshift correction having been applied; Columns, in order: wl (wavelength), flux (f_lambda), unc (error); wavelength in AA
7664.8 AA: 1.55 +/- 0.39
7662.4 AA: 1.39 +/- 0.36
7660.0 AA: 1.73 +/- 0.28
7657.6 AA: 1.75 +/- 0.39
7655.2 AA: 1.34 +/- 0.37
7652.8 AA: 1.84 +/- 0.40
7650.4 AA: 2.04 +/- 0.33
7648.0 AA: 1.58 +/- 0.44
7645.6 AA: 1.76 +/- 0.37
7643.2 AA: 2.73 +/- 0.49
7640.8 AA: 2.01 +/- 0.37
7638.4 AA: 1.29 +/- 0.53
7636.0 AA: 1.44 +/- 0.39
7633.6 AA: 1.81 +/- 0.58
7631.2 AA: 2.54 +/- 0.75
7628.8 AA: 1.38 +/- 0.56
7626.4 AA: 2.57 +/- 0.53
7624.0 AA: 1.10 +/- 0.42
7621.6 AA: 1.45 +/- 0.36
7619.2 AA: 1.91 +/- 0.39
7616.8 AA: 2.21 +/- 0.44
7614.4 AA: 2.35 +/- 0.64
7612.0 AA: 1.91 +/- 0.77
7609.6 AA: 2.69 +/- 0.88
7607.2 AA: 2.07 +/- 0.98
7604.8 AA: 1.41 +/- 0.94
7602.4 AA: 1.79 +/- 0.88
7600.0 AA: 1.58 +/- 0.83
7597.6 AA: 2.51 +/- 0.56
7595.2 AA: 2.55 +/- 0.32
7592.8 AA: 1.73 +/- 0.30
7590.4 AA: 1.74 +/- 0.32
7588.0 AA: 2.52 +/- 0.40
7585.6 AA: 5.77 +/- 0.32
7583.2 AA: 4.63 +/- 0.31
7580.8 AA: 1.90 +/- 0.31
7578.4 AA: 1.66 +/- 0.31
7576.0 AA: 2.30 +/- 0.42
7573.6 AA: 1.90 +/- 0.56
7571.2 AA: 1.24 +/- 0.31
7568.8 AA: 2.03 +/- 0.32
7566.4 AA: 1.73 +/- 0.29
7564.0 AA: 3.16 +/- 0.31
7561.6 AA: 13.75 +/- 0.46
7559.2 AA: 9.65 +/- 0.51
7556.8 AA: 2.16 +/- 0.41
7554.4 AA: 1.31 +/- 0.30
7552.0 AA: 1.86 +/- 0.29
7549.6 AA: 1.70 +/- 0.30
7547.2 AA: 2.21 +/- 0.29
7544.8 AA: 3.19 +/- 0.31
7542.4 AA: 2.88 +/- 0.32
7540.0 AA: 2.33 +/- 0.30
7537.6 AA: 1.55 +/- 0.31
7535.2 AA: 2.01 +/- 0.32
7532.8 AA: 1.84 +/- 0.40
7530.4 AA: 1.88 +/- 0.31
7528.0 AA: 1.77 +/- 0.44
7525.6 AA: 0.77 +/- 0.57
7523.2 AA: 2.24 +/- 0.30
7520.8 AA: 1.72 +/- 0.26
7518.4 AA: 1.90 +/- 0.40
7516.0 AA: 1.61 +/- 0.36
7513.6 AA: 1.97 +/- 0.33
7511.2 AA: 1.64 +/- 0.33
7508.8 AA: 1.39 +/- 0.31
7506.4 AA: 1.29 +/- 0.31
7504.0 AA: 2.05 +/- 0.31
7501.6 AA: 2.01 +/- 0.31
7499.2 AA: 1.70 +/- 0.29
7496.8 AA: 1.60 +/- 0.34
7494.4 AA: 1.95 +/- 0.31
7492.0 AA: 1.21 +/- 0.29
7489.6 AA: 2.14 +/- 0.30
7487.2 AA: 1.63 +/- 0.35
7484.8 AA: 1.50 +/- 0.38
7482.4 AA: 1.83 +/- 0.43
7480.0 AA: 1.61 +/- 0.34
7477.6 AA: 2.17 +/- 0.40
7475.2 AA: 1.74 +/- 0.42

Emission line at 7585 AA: [N II] 6583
